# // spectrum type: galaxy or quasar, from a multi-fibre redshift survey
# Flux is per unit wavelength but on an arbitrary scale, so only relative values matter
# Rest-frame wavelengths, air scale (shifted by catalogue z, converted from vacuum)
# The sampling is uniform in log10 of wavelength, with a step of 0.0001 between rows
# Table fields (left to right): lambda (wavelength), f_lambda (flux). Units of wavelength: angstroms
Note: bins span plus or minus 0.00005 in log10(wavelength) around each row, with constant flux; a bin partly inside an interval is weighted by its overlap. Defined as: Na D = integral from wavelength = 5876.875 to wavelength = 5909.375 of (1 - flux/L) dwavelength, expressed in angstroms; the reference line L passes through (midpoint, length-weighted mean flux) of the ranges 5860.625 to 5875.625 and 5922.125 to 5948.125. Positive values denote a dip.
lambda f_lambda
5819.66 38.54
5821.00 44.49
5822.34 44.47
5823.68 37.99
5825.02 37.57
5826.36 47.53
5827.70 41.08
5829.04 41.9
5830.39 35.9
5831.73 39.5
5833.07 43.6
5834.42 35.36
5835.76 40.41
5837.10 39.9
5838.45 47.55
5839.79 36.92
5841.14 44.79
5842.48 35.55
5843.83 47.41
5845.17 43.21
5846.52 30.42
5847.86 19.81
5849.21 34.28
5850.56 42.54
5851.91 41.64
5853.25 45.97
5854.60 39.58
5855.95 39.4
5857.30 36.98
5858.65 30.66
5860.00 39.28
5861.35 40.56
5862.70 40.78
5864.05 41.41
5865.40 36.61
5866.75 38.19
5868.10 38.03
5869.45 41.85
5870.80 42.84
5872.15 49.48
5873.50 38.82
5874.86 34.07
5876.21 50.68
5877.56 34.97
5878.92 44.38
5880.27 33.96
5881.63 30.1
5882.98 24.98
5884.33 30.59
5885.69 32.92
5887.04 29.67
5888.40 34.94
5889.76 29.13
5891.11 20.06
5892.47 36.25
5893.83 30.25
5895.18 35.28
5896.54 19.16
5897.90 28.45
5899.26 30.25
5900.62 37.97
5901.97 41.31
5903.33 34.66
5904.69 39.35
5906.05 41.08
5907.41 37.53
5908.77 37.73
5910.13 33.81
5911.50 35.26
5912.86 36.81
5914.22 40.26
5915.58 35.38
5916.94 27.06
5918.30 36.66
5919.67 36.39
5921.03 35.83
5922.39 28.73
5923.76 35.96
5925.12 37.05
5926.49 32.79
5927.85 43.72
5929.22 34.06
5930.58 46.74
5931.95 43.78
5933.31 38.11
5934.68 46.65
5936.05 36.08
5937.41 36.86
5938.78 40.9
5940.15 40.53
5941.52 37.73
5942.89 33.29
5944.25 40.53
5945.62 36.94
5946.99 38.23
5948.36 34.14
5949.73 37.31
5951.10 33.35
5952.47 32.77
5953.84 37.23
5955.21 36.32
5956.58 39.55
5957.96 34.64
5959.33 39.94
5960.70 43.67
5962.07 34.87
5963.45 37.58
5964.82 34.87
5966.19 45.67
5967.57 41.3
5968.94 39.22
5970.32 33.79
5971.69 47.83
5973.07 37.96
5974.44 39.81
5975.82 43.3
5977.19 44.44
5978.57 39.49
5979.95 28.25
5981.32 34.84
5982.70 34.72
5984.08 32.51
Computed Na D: 5.3 angstroms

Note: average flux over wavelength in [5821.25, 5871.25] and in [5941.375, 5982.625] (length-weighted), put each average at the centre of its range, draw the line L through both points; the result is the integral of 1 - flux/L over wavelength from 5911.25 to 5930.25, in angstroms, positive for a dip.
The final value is 1.4 angstroms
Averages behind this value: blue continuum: 39.5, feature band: 35.7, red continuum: 37.9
